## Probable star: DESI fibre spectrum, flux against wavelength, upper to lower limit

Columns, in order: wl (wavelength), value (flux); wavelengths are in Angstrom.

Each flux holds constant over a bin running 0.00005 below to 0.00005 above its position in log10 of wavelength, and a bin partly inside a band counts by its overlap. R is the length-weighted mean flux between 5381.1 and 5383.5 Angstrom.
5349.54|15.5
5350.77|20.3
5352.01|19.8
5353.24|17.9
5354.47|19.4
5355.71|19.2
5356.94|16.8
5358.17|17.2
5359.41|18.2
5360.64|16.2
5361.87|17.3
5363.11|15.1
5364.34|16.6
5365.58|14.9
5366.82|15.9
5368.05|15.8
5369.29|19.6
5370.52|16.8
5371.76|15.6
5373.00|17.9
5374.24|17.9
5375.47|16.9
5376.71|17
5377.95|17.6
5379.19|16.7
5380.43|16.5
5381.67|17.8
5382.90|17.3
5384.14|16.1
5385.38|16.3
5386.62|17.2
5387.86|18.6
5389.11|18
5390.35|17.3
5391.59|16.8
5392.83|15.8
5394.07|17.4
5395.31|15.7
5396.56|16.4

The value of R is 17.6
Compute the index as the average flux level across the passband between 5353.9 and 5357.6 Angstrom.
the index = 18.4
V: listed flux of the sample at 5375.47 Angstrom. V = 16.9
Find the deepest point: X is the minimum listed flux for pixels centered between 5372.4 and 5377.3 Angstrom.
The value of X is 16.9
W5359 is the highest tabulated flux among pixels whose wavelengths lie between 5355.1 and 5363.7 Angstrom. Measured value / 19.2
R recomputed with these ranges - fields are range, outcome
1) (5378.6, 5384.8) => 16.9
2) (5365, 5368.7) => 15.6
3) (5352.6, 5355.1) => 18.7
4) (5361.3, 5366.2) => 15.9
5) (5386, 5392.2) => 17.6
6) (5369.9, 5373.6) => 16.8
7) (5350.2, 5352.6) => 20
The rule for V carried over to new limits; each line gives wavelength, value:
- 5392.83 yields 15.8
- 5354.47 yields 19.4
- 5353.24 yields 17.9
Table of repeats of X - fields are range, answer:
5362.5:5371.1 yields 14.9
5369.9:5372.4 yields 15.6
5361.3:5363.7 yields 15.1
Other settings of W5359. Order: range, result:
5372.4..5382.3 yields 17.9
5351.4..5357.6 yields 19.8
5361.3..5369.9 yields 19.6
